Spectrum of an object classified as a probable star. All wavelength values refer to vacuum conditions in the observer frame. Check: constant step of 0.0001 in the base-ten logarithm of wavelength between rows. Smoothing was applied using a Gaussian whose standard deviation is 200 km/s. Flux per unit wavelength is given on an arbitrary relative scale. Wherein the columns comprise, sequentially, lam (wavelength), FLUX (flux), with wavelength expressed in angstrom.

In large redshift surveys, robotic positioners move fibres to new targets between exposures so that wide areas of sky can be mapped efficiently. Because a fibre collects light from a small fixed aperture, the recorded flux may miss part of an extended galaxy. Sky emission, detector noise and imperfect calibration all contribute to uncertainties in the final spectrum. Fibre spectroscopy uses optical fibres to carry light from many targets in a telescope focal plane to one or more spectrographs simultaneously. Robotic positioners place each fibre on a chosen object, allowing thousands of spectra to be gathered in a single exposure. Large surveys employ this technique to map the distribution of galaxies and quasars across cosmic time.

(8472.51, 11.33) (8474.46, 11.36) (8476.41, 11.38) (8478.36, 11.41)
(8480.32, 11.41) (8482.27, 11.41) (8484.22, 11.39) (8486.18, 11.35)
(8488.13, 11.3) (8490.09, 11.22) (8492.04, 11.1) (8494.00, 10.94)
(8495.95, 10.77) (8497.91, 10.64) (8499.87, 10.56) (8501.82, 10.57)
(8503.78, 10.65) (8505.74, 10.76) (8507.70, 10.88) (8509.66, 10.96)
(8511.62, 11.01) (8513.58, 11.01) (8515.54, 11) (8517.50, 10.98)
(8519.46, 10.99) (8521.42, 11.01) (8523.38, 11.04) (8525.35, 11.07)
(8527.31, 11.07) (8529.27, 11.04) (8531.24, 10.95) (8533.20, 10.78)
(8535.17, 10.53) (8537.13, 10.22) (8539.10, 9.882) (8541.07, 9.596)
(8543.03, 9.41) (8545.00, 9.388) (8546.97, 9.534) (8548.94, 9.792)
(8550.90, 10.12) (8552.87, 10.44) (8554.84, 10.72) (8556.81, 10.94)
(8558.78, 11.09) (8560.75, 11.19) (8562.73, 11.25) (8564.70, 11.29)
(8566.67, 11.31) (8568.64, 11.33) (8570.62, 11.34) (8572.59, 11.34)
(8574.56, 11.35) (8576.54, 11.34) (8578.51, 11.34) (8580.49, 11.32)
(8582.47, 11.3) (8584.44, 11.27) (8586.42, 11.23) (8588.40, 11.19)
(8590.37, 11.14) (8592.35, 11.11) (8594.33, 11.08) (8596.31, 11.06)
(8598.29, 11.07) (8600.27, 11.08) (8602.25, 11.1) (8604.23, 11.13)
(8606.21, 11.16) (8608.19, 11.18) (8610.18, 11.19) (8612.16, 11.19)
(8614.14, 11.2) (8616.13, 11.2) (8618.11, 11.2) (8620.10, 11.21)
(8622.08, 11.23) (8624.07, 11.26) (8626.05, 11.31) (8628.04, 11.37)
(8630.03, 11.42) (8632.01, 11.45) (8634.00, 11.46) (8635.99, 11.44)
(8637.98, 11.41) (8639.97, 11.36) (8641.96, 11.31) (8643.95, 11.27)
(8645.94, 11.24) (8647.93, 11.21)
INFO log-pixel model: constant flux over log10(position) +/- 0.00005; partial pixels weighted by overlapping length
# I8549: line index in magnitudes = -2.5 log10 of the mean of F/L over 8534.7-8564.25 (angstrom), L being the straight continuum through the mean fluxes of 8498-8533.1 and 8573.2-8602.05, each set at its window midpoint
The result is 0.08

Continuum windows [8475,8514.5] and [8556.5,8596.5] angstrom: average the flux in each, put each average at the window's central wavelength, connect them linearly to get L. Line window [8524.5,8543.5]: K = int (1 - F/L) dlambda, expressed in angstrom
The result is 1.1 angstrom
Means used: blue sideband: 11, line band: 10.5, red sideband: 11.2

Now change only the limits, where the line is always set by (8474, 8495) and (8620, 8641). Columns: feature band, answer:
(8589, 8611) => 0.4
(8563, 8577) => 0.0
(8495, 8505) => 0.6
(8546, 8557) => 1.1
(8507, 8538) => 1.1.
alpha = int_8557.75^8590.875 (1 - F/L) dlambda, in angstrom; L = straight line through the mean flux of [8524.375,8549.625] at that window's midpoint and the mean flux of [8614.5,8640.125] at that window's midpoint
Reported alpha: -1.79 angstrom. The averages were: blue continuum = 10.3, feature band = 11.3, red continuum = 11.3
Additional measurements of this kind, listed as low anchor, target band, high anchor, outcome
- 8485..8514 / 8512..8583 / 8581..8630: 1.6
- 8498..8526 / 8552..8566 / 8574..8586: 0.2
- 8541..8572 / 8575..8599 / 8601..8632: -0.7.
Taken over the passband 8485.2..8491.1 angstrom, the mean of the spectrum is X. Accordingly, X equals 11.3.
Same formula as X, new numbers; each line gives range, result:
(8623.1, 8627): 11.3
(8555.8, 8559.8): 11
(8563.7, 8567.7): 11.3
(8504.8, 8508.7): 10.8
